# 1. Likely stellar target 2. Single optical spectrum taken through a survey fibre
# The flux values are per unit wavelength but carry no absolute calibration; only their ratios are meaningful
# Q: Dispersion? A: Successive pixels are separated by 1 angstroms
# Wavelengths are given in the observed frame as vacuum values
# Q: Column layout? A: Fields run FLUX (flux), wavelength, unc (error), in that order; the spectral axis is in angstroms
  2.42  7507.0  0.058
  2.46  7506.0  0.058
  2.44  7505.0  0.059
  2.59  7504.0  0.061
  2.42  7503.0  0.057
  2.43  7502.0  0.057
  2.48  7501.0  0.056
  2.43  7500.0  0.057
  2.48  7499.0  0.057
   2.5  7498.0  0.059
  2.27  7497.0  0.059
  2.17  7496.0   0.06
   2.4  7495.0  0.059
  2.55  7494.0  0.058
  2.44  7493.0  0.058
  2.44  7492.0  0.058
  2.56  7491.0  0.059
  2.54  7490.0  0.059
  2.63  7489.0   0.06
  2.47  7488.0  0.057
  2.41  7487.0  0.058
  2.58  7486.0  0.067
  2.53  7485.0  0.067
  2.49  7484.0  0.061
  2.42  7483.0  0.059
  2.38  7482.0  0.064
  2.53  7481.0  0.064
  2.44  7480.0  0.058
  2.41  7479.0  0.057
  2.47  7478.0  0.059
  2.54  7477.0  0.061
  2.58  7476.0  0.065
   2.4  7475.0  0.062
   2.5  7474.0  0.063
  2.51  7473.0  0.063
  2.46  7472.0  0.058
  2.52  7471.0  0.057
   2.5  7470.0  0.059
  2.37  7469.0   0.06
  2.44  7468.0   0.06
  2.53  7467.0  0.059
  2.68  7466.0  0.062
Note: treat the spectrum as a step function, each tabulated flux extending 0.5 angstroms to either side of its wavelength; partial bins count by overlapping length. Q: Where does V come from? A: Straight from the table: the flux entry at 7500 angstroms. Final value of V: 2.43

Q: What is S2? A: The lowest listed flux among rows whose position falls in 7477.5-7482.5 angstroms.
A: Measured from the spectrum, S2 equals 2.38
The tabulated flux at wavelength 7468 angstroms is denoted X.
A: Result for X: 2.44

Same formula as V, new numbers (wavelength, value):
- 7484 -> 2.49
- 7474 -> 2.5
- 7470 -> 2.5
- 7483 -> 2.42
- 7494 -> 2.55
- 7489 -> 2.63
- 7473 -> 2.51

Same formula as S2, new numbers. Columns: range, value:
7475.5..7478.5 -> 2.47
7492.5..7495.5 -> 2.4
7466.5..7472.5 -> 2.37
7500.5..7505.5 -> 2.42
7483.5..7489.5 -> 2.41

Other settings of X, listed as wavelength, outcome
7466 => 2.68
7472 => 2.46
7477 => 2.54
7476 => 2.58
